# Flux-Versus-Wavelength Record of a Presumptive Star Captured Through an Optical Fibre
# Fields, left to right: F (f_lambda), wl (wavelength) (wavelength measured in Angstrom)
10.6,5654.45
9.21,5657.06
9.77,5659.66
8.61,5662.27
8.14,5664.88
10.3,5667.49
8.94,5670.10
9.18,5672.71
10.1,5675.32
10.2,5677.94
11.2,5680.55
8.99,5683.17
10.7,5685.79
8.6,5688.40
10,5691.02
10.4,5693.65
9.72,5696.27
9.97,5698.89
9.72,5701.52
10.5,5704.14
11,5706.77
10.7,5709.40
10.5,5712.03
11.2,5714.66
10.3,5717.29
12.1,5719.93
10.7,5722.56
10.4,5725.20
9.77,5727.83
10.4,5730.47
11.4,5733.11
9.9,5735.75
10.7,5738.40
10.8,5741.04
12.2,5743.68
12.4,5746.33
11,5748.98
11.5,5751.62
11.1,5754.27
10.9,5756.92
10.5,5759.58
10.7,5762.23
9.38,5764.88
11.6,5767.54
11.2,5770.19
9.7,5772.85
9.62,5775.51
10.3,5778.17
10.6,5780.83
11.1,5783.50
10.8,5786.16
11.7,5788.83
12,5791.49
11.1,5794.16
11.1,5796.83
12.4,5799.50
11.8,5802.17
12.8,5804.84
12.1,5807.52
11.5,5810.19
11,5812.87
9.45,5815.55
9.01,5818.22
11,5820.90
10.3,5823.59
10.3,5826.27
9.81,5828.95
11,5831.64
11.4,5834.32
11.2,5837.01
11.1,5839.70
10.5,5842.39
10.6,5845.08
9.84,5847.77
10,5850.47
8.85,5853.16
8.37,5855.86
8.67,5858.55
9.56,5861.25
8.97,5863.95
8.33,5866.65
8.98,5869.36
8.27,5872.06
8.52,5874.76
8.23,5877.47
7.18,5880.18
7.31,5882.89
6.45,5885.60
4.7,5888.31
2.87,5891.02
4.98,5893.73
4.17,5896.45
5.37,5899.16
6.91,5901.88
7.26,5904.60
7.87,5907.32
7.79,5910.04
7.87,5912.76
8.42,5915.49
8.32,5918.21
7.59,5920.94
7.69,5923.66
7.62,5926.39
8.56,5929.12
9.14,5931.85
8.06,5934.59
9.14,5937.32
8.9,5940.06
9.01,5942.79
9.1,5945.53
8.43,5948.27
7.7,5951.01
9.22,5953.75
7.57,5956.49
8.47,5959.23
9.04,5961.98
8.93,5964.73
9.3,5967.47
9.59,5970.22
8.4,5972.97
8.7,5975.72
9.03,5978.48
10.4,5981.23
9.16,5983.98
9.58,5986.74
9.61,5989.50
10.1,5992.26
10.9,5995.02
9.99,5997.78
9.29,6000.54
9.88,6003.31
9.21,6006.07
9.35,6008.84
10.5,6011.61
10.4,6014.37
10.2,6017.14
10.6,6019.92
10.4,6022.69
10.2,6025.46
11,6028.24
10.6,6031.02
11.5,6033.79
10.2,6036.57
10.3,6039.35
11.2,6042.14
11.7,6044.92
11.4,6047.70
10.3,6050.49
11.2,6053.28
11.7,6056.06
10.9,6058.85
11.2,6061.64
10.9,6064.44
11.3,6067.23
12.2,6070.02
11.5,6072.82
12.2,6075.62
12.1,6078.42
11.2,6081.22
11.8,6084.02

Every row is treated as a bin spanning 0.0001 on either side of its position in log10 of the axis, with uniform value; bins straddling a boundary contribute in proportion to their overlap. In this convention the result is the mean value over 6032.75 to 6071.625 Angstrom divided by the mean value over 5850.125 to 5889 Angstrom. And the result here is 1.36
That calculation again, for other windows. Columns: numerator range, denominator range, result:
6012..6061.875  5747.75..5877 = 1.04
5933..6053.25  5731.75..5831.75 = 0.89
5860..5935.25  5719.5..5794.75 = 0.68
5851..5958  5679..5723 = 0.75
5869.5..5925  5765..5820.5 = 0.63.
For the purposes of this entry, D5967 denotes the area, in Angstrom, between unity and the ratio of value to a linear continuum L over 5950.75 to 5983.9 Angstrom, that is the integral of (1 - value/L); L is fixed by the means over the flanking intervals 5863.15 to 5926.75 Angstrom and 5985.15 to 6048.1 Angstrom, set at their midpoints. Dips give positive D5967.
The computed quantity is 0.5 Angstrom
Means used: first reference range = 7.13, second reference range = 10.3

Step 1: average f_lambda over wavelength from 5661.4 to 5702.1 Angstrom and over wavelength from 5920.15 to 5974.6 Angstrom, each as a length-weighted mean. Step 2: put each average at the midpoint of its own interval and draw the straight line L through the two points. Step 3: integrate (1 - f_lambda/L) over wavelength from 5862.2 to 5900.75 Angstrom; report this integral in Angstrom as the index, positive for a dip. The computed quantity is 9.1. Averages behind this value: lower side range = 9.68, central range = 6.76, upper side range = 8.59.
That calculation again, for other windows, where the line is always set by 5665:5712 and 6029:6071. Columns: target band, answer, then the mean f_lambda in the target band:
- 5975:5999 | 2.5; 9.74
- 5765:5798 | -1.9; 10.8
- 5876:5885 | 2.6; 7.48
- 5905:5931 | 6.6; 7.97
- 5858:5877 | 3.2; 8.73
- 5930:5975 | 8.5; 8.75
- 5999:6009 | 1.4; 9.45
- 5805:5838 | -1.1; 10.7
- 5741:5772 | -2.8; 11.1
